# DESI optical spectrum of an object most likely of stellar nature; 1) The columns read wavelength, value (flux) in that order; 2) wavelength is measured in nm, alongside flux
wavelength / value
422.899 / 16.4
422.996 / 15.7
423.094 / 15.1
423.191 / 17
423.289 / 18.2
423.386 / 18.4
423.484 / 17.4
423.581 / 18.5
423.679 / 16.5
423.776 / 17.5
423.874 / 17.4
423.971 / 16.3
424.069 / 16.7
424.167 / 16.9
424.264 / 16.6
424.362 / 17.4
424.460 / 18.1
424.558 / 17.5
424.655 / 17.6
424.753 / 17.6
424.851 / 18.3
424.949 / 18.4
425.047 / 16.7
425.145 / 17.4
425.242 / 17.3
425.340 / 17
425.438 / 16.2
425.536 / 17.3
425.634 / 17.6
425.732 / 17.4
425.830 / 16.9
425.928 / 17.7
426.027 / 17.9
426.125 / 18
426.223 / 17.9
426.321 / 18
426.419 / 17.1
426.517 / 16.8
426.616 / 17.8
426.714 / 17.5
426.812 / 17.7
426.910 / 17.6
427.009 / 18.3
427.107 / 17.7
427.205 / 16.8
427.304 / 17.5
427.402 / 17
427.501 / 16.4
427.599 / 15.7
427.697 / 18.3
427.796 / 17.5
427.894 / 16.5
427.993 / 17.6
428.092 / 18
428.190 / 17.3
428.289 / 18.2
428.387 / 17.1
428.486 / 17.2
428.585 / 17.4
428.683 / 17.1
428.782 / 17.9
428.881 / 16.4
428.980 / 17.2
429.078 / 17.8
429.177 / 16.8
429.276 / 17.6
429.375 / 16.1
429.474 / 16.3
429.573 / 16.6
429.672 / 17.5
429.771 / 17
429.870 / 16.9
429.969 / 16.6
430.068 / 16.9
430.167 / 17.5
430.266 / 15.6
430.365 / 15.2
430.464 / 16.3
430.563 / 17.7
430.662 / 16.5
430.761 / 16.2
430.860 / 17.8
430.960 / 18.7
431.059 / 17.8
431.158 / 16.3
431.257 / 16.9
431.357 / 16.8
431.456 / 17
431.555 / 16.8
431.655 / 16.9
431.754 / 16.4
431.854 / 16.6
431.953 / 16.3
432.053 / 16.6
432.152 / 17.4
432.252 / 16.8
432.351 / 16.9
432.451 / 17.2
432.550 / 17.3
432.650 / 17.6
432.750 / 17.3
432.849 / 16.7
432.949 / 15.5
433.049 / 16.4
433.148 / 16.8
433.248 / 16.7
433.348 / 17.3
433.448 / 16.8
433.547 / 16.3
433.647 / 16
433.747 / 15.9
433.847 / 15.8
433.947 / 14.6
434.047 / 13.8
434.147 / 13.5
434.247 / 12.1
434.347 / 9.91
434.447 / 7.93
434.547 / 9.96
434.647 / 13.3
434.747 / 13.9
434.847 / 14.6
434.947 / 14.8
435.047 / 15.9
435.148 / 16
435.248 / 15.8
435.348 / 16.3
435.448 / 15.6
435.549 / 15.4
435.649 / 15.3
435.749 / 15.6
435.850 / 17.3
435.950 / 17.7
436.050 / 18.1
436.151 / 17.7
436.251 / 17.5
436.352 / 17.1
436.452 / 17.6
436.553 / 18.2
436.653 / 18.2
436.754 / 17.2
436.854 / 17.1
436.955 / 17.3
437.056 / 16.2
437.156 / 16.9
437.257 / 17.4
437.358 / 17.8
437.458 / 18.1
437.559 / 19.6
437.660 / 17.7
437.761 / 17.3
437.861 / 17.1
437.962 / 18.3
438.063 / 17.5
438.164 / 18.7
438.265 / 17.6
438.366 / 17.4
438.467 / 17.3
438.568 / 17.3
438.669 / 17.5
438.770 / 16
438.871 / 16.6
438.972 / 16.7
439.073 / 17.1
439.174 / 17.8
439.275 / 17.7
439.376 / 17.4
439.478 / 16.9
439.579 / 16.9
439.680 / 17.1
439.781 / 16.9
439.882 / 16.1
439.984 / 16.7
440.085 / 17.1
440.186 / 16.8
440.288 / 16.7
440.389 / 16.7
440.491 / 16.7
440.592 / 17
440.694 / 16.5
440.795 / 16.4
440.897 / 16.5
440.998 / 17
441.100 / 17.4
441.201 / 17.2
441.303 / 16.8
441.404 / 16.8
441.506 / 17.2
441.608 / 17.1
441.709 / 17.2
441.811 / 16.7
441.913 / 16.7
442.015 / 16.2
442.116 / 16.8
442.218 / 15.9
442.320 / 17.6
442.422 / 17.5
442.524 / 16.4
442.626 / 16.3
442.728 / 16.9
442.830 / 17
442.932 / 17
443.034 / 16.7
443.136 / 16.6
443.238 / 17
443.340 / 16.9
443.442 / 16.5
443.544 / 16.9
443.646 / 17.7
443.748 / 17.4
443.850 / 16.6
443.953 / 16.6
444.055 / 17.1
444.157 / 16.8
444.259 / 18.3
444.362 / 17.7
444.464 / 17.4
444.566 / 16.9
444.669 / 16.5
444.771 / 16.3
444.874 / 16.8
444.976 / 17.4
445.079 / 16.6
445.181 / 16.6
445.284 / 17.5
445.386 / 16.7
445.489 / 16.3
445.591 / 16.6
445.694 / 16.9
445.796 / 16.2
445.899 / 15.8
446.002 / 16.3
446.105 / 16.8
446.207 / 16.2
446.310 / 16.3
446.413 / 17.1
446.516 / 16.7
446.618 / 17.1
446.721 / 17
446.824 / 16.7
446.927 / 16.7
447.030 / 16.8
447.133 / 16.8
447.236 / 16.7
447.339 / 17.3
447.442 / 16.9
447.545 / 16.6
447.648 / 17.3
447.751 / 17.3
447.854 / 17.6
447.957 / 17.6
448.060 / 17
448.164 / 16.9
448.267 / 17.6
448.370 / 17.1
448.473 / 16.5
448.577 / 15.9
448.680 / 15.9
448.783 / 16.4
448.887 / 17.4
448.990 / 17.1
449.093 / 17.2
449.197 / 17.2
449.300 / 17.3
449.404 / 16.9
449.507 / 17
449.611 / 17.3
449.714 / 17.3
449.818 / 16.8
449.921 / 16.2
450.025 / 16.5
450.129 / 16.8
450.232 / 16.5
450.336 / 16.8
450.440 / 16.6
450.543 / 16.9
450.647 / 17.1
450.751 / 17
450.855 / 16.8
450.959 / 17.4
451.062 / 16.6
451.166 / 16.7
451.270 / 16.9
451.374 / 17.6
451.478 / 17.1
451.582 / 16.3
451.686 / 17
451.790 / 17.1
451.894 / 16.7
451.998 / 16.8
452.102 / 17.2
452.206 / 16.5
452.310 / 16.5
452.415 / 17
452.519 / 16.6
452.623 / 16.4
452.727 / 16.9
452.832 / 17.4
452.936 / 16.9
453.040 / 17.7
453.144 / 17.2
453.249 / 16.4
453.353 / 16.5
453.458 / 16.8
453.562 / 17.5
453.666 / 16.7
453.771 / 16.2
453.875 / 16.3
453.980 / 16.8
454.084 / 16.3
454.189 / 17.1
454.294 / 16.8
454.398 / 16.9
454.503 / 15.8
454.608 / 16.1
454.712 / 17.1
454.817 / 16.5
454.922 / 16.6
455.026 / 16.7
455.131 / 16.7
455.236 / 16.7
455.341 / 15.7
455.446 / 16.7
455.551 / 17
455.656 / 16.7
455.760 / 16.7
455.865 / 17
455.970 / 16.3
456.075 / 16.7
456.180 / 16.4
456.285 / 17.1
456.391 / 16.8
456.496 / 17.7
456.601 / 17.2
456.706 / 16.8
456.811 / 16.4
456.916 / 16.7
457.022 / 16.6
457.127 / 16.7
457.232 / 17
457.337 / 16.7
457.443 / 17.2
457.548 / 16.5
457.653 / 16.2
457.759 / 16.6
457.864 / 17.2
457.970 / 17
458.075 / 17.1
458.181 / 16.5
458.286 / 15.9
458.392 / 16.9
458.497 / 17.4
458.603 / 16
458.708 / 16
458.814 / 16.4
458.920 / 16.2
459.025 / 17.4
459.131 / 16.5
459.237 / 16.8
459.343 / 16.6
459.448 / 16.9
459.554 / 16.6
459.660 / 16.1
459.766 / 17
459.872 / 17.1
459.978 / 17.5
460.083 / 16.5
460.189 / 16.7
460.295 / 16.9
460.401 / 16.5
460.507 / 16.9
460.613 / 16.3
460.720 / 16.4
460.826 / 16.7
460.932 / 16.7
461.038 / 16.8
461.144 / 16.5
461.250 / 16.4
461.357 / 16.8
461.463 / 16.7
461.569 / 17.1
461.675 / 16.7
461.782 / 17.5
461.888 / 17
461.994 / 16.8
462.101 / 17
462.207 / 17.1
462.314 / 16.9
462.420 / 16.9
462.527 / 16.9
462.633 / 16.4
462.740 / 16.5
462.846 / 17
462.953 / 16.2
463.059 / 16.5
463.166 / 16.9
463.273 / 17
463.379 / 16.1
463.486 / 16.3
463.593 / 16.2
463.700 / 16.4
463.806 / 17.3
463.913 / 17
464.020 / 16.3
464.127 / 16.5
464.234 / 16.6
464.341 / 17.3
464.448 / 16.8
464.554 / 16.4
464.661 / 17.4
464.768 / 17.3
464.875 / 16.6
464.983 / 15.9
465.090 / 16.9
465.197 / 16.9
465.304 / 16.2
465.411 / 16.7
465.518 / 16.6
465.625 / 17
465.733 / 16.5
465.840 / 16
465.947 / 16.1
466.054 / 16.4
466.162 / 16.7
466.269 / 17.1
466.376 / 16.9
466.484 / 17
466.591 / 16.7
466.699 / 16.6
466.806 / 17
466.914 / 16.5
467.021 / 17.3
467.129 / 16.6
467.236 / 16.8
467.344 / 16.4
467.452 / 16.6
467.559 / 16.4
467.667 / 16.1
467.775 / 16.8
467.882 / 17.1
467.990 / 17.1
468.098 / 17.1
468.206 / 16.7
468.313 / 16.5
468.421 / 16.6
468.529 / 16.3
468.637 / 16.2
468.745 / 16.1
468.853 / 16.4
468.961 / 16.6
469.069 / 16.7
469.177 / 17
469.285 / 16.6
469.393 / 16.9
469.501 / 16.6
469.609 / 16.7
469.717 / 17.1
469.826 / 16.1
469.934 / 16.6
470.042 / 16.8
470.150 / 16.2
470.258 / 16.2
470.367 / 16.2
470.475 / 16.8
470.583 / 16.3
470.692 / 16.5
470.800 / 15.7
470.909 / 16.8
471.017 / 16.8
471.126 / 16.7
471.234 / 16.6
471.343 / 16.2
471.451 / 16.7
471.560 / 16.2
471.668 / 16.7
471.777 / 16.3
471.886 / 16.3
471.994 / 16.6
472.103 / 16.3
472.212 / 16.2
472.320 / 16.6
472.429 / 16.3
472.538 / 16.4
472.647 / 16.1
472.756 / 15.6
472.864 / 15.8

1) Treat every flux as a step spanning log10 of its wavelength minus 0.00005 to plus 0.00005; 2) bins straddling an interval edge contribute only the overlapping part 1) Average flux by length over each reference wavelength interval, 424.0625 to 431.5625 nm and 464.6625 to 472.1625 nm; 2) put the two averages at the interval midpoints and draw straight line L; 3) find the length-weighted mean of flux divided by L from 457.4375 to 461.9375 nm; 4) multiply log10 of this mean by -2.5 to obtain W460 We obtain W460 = 0.00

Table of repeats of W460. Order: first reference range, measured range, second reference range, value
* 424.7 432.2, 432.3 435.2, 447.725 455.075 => 0.137 mag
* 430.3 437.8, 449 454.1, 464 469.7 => -0.025 mag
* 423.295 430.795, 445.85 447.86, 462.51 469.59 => 0.010 mag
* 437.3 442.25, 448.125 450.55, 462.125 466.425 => 0.007 mag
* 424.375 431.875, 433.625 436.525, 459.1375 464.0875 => 0.141 mag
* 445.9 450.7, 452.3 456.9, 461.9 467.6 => 0.004 mag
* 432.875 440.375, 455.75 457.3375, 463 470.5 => -0.017 mag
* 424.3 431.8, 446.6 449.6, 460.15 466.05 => -0.003 mag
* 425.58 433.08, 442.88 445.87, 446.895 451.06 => 0.004 mag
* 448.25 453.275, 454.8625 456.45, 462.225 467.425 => 0.010 mag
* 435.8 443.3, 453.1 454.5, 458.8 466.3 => 0.012 mag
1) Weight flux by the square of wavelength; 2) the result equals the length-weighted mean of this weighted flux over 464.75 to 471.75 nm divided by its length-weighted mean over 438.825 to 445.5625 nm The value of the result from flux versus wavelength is 1.1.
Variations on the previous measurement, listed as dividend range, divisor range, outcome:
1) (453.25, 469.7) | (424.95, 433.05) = 1.13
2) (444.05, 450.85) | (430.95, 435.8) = 1.15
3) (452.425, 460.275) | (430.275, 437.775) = 1.14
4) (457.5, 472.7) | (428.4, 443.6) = 1.14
